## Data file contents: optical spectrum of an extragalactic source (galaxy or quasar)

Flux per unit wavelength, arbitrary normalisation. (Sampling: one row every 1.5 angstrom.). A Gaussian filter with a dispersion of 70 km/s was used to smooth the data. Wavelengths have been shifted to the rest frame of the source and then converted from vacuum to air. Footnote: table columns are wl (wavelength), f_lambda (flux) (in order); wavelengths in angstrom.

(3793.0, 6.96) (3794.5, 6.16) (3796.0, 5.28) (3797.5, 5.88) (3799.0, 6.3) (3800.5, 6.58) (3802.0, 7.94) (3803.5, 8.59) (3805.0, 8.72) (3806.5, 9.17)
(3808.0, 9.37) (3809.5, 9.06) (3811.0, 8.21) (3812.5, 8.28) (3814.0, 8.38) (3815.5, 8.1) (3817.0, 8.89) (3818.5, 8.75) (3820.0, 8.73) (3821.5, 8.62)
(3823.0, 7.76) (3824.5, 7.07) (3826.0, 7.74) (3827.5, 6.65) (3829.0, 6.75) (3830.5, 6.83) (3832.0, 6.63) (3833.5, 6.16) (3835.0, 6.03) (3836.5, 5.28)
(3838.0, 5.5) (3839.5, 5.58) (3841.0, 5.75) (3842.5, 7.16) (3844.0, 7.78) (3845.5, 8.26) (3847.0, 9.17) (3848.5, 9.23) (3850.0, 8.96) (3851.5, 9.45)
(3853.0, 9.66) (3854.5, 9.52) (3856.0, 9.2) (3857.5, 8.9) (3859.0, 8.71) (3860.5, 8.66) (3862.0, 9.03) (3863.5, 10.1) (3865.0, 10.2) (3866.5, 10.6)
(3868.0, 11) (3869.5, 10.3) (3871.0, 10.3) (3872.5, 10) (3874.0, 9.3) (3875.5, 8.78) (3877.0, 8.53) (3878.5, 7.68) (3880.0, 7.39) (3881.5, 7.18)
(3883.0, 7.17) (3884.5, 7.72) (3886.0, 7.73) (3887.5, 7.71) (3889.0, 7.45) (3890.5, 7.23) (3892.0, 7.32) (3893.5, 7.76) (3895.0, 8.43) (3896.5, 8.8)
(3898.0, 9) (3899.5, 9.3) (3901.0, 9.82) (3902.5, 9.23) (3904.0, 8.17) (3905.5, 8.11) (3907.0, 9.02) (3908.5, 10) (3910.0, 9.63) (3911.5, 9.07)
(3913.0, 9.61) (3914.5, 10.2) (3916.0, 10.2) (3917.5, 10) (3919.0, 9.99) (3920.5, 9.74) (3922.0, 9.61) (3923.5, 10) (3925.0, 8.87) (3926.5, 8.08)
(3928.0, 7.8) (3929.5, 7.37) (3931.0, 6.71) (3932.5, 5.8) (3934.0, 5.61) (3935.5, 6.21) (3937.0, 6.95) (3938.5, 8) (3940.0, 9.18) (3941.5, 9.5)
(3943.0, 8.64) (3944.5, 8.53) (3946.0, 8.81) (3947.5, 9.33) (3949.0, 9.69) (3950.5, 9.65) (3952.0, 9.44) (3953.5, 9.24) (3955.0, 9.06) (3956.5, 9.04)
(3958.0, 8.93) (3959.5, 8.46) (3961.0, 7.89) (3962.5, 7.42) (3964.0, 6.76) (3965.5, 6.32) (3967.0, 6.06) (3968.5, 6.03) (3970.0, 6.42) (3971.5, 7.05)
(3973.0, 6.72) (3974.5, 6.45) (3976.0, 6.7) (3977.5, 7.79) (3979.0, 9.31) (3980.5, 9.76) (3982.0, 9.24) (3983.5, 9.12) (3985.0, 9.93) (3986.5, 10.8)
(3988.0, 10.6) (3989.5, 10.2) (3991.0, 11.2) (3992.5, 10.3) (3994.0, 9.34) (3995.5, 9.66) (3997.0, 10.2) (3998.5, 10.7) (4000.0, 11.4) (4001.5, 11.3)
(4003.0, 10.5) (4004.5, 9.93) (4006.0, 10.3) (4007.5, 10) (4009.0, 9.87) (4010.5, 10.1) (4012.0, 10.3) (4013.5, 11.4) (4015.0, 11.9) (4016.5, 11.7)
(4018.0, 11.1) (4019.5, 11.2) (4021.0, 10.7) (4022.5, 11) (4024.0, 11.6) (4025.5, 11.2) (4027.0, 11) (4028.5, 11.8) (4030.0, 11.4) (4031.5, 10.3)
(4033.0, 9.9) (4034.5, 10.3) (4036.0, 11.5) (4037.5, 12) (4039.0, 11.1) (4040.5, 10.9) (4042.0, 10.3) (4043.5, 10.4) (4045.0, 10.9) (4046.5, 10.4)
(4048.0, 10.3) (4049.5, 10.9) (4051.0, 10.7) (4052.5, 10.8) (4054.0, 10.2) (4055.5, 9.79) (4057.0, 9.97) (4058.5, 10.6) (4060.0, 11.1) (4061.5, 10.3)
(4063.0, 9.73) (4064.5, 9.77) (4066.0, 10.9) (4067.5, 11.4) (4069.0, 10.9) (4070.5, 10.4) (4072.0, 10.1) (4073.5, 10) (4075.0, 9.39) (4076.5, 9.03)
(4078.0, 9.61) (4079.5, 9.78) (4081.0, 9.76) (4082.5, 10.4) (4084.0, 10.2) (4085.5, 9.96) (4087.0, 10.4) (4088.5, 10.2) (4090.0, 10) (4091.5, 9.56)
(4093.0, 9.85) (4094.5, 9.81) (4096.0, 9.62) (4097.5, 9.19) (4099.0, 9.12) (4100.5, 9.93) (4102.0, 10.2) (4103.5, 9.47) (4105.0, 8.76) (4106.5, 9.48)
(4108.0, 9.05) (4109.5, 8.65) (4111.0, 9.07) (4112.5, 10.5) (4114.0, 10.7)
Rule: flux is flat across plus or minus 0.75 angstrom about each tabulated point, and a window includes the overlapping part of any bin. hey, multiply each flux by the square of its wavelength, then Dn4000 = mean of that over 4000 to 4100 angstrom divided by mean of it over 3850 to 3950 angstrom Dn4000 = 1.29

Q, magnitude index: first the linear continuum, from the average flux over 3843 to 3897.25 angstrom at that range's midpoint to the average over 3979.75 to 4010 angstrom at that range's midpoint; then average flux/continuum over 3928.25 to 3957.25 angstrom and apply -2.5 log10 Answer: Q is 0.17 mag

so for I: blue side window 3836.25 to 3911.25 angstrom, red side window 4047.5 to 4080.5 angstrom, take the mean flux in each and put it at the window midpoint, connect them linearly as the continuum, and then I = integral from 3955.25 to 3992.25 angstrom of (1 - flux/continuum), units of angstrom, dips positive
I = 4.6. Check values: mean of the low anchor 8.56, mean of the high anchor 10.3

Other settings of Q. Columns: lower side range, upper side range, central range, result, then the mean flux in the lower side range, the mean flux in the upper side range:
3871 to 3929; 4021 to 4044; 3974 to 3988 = 0.14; 8.74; 11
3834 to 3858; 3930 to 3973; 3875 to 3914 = -0.07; 7.81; 7.86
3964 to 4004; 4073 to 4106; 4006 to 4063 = -0.16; 8.93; 9.73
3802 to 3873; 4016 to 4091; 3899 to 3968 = 0.09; 8.35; 10.5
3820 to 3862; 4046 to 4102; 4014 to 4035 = -0.16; 7.71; 10.1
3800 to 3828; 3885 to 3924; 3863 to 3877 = -0.15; 8.27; 8.95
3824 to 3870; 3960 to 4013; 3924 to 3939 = 0.21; 8.12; 9.03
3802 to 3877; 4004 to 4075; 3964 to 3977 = 0.45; 8.38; 10.7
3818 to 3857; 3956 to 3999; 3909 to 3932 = -0.12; 7.62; 8.55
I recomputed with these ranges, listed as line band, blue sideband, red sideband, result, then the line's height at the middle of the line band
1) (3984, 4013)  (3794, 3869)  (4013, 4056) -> 0.17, 10.4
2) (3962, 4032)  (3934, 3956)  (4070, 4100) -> -4.42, 9.07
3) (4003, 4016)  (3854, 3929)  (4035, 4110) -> -1.03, 9.73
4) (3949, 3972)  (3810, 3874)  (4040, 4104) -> 3.29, 9.25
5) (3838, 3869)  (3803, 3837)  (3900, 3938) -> -2.55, 8.1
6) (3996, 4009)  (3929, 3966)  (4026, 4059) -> -1.18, 9.62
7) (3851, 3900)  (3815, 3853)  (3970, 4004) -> -4.75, 8.03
